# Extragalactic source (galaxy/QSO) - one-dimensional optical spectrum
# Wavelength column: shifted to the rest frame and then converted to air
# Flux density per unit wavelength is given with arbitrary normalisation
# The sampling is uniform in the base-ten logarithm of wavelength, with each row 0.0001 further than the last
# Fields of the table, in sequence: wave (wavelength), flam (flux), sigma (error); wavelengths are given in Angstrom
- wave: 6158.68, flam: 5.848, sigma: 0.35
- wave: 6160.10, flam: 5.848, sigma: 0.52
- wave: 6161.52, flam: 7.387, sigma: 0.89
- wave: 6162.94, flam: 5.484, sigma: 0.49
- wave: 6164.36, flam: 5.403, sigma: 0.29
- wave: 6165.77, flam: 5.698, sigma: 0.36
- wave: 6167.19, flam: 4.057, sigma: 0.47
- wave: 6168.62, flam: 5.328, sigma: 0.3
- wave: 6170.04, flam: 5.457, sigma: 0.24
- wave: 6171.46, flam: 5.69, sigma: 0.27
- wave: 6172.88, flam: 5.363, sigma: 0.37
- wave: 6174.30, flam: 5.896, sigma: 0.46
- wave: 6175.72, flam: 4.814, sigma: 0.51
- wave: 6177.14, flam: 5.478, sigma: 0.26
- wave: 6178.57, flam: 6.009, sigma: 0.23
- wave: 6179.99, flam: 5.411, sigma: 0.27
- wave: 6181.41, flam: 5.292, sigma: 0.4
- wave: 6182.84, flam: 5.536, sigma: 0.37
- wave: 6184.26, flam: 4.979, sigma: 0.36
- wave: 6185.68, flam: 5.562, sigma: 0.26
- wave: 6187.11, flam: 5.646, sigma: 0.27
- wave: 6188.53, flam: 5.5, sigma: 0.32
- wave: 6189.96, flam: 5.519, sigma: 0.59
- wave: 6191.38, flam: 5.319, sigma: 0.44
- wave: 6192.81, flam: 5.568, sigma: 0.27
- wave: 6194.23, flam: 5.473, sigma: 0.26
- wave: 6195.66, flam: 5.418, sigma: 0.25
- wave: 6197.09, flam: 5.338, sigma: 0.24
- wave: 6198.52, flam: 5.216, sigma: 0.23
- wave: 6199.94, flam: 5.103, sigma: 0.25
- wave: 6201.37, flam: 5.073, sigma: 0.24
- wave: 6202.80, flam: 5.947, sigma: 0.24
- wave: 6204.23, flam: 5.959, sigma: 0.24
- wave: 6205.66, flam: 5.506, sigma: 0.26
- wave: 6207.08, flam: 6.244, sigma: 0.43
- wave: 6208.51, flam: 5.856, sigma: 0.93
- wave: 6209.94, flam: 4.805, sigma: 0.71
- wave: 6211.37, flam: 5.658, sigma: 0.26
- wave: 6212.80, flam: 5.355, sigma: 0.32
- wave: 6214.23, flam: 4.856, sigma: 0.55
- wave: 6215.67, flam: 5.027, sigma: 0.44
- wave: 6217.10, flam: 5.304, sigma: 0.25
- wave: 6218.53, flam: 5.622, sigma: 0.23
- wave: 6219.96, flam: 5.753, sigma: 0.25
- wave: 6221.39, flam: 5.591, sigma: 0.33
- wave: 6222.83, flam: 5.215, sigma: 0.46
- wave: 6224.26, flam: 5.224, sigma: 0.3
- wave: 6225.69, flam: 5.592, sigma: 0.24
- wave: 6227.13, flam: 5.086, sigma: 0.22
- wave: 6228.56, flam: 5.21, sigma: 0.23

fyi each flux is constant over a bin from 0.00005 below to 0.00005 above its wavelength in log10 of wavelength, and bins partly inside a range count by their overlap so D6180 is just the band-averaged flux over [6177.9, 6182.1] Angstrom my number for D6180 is 5.58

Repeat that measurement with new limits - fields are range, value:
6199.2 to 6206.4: 5.53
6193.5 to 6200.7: 5.31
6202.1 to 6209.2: 5.91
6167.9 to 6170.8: 5.38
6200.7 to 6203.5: 5.51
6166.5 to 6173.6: 5.18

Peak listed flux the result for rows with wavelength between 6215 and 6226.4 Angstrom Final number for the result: 5.753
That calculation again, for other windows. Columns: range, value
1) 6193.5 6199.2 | 5.473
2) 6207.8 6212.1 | 5.856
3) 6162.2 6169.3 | 5.698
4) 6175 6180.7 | 6.009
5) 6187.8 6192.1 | 5.519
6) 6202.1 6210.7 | 6.244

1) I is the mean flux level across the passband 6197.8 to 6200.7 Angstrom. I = 5.16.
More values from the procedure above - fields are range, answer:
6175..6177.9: 5.15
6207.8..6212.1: 5.44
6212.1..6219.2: 5.23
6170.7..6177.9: 5.45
